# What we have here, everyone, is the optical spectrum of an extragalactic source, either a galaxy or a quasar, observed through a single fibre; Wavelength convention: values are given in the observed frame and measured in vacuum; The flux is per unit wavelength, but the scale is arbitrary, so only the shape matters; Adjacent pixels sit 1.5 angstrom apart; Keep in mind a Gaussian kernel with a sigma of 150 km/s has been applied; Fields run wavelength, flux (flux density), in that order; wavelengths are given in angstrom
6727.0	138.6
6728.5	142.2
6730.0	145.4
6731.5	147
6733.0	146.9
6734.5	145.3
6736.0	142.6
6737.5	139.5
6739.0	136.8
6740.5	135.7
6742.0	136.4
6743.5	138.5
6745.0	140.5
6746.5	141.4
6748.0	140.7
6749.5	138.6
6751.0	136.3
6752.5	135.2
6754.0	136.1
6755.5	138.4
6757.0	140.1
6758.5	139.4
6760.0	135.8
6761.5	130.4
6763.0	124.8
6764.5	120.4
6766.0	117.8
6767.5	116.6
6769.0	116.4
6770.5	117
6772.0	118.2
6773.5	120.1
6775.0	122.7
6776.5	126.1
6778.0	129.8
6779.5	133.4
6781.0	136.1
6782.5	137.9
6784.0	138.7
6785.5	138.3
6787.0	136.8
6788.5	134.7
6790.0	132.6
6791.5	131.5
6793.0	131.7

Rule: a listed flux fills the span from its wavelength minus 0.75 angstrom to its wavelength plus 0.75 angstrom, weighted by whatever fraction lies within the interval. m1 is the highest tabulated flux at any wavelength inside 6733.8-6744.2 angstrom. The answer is 145.3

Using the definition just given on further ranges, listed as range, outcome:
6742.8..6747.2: 141.4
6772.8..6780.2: 133.4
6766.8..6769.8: 116.6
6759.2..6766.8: 135.8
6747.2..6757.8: 140.7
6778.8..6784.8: 138.7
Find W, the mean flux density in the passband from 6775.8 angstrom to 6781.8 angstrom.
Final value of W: 131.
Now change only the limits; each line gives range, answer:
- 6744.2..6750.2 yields 140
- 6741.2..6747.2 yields 139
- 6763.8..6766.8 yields 119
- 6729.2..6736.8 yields 145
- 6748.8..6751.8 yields 137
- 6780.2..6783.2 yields 137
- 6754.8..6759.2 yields 139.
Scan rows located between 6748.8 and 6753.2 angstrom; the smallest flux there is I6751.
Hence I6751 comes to 135.2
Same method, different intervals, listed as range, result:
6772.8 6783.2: 120.1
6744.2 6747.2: 140.5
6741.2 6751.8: 136.3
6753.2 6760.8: 135.8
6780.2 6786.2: 136.1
